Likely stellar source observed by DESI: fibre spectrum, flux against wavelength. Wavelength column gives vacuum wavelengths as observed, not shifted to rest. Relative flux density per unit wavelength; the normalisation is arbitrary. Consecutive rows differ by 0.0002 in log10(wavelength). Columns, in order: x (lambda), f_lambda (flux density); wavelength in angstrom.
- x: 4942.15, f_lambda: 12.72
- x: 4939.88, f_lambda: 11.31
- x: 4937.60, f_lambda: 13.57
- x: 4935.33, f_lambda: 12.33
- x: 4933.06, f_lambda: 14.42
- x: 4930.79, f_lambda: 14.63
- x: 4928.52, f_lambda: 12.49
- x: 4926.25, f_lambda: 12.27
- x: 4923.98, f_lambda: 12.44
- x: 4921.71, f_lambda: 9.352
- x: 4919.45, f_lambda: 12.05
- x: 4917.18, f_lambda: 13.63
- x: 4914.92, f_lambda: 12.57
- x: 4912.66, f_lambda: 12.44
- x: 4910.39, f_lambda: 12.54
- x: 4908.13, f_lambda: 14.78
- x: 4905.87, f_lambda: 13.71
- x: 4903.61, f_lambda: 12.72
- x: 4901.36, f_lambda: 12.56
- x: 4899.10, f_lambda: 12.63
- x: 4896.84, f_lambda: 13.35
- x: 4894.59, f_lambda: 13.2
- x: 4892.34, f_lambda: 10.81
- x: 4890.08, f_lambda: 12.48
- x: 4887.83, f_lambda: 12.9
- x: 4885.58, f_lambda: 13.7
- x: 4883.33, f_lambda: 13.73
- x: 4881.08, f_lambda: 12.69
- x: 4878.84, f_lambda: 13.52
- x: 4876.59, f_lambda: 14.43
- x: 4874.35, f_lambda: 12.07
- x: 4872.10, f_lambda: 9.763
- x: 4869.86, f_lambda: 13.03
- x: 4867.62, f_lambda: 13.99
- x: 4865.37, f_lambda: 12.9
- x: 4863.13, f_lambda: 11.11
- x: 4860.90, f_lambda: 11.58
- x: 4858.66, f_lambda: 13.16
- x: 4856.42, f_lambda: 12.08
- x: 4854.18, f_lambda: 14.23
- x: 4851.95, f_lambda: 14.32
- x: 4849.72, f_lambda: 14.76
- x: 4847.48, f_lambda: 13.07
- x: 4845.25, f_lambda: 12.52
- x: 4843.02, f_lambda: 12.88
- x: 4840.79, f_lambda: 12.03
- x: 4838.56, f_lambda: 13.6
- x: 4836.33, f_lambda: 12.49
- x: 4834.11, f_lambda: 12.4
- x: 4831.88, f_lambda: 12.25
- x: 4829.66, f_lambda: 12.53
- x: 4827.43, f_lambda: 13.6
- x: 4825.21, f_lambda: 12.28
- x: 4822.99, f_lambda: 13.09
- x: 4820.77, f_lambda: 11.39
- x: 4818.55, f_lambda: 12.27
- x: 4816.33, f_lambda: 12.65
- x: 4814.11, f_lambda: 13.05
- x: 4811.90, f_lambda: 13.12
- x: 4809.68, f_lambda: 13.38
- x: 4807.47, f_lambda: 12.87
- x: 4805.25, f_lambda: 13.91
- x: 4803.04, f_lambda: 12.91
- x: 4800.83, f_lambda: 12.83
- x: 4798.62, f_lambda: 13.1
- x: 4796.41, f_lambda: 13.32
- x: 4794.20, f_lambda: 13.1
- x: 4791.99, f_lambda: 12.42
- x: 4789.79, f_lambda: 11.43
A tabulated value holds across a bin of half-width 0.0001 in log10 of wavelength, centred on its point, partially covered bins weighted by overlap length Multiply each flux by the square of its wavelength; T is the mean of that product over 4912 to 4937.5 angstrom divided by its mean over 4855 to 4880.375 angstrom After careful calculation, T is 1.0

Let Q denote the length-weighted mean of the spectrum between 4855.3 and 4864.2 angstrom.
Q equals 12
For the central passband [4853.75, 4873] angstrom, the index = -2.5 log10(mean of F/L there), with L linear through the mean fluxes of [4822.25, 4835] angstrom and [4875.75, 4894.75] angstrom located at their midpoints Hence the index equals 0.043 mag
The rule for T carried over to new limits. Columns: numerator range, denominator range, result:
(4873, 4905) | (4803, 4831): 1.03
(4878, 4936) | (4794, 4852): 1.03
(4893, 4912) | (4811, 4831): 1.07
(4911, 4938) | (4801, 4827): 1.03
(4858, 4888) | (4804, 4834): 1.02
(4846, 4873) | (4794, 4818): 1.00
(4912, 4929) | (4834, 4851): 0.96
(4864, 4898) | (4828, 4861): 1.00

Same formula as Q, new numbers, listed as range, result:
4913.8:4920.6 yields 12.7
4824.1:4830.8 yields 12.8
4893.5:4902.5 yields 12.9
